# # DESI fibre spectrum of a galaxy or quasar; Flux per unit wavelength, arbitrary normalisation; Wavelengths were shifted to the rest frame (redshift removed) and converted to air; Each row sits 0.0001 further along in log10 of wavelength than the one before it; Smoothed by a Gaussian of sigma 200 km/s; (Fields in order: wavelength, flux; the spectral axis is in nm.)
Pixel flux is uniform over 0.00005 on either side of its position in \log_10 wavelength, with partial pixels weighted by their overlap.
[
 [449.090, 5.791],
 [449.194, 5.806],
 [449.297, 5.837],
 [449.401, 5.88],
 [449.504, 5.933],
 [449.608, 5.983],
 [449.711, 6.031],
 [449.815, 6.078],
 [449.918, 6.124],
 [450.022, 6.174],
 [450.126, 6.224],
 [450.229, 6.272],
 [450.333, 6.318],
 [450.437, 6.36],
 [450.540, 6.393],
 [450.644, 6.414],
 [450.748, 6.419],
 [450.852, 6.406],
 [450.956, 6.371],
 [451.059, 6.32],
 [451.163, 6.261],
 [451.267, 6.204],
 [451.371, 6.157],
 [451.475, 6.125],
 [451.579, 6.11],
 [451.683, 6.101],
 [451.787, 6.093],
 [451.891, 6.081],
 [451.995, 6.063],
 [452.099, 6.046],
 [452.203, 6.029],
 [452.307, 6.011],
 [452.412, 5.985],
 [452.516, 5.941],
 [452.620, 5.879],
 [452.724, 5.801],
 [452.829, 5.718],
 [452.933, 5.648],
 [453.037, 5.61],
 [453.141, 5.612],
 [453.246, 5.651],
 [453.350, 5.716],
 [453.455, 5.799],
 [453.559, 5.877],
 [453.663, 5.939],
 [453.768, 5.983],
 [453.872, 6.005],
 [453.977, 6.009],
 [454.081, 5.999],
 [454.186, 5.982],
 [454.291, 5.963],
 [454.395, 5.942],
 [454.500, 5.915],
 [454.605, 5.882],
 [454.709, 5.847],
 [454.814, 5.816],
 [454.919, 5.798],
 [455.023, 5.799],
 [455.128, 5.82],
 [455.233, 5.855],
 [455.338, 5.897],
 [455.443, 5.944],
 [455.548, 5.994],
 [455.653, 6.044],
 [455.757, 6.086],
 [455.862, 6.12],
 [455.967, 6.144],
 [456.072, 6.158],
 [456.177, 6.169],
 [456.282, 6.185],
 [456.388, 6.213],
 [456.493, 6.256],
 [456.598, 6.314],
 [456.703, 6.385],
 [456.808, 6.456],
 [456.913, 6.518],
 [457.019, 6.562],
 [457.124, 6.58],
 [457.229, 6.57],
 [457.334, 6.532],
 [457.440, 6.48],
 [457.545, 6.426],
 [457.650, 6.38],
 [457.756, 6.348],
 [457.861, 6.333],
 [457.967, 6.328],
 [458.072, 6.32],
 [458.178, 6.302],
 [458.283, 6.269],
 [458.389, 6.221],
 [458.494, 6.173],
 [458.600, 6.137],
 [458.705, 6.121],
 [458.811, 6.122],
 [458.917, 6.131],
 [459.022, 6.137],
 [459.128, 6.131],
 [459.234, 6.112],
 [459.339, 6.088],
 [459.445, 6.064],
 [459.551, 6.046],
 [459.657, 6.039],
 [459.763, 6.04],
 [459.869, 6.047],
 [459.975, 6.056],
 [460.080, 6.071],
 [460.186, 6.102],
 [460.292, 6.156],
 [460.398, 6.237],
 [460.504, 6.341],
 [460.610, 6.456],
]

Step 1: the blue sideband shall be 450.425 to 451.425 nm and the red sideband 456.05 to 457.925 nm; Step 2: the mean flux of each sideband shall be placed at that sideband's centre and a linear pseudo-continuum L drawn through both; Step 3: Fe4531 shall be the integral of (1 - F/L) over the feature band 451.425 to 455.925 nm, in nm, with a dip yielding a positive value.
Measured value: 0.31 nm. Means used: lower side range 6.33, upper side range 6.38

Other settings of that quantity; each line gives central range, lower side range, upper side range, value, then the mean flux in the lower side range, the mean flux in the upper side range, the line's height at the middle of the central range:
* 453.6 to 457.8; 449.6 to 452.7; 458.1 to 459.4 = 0.02 nm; 6.17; 6.17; 6.17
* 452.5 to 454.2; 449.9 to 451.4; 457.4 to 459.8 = 0.12 nm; 6.3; 6.21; 6.27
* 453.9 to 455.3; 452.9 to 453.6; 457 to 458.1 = 0.01 nm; 5.7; 6.44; 5.93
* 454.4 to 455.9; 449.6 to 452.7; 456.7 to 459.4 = 0.08 nm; 6.17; 6.31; 6.25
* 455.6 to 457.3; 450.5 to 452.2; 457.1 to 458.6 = 0.01 nm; 6.22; 6.36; 6.33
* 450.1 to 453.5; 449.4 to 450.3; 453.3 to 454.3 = -0.03 nm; 6.1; 5.92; 6.01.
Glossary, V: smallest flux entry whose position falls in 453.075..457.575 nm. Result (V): 5.612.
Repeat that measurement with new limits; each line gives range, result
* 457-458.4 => 6.221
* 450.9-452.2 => 6.046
